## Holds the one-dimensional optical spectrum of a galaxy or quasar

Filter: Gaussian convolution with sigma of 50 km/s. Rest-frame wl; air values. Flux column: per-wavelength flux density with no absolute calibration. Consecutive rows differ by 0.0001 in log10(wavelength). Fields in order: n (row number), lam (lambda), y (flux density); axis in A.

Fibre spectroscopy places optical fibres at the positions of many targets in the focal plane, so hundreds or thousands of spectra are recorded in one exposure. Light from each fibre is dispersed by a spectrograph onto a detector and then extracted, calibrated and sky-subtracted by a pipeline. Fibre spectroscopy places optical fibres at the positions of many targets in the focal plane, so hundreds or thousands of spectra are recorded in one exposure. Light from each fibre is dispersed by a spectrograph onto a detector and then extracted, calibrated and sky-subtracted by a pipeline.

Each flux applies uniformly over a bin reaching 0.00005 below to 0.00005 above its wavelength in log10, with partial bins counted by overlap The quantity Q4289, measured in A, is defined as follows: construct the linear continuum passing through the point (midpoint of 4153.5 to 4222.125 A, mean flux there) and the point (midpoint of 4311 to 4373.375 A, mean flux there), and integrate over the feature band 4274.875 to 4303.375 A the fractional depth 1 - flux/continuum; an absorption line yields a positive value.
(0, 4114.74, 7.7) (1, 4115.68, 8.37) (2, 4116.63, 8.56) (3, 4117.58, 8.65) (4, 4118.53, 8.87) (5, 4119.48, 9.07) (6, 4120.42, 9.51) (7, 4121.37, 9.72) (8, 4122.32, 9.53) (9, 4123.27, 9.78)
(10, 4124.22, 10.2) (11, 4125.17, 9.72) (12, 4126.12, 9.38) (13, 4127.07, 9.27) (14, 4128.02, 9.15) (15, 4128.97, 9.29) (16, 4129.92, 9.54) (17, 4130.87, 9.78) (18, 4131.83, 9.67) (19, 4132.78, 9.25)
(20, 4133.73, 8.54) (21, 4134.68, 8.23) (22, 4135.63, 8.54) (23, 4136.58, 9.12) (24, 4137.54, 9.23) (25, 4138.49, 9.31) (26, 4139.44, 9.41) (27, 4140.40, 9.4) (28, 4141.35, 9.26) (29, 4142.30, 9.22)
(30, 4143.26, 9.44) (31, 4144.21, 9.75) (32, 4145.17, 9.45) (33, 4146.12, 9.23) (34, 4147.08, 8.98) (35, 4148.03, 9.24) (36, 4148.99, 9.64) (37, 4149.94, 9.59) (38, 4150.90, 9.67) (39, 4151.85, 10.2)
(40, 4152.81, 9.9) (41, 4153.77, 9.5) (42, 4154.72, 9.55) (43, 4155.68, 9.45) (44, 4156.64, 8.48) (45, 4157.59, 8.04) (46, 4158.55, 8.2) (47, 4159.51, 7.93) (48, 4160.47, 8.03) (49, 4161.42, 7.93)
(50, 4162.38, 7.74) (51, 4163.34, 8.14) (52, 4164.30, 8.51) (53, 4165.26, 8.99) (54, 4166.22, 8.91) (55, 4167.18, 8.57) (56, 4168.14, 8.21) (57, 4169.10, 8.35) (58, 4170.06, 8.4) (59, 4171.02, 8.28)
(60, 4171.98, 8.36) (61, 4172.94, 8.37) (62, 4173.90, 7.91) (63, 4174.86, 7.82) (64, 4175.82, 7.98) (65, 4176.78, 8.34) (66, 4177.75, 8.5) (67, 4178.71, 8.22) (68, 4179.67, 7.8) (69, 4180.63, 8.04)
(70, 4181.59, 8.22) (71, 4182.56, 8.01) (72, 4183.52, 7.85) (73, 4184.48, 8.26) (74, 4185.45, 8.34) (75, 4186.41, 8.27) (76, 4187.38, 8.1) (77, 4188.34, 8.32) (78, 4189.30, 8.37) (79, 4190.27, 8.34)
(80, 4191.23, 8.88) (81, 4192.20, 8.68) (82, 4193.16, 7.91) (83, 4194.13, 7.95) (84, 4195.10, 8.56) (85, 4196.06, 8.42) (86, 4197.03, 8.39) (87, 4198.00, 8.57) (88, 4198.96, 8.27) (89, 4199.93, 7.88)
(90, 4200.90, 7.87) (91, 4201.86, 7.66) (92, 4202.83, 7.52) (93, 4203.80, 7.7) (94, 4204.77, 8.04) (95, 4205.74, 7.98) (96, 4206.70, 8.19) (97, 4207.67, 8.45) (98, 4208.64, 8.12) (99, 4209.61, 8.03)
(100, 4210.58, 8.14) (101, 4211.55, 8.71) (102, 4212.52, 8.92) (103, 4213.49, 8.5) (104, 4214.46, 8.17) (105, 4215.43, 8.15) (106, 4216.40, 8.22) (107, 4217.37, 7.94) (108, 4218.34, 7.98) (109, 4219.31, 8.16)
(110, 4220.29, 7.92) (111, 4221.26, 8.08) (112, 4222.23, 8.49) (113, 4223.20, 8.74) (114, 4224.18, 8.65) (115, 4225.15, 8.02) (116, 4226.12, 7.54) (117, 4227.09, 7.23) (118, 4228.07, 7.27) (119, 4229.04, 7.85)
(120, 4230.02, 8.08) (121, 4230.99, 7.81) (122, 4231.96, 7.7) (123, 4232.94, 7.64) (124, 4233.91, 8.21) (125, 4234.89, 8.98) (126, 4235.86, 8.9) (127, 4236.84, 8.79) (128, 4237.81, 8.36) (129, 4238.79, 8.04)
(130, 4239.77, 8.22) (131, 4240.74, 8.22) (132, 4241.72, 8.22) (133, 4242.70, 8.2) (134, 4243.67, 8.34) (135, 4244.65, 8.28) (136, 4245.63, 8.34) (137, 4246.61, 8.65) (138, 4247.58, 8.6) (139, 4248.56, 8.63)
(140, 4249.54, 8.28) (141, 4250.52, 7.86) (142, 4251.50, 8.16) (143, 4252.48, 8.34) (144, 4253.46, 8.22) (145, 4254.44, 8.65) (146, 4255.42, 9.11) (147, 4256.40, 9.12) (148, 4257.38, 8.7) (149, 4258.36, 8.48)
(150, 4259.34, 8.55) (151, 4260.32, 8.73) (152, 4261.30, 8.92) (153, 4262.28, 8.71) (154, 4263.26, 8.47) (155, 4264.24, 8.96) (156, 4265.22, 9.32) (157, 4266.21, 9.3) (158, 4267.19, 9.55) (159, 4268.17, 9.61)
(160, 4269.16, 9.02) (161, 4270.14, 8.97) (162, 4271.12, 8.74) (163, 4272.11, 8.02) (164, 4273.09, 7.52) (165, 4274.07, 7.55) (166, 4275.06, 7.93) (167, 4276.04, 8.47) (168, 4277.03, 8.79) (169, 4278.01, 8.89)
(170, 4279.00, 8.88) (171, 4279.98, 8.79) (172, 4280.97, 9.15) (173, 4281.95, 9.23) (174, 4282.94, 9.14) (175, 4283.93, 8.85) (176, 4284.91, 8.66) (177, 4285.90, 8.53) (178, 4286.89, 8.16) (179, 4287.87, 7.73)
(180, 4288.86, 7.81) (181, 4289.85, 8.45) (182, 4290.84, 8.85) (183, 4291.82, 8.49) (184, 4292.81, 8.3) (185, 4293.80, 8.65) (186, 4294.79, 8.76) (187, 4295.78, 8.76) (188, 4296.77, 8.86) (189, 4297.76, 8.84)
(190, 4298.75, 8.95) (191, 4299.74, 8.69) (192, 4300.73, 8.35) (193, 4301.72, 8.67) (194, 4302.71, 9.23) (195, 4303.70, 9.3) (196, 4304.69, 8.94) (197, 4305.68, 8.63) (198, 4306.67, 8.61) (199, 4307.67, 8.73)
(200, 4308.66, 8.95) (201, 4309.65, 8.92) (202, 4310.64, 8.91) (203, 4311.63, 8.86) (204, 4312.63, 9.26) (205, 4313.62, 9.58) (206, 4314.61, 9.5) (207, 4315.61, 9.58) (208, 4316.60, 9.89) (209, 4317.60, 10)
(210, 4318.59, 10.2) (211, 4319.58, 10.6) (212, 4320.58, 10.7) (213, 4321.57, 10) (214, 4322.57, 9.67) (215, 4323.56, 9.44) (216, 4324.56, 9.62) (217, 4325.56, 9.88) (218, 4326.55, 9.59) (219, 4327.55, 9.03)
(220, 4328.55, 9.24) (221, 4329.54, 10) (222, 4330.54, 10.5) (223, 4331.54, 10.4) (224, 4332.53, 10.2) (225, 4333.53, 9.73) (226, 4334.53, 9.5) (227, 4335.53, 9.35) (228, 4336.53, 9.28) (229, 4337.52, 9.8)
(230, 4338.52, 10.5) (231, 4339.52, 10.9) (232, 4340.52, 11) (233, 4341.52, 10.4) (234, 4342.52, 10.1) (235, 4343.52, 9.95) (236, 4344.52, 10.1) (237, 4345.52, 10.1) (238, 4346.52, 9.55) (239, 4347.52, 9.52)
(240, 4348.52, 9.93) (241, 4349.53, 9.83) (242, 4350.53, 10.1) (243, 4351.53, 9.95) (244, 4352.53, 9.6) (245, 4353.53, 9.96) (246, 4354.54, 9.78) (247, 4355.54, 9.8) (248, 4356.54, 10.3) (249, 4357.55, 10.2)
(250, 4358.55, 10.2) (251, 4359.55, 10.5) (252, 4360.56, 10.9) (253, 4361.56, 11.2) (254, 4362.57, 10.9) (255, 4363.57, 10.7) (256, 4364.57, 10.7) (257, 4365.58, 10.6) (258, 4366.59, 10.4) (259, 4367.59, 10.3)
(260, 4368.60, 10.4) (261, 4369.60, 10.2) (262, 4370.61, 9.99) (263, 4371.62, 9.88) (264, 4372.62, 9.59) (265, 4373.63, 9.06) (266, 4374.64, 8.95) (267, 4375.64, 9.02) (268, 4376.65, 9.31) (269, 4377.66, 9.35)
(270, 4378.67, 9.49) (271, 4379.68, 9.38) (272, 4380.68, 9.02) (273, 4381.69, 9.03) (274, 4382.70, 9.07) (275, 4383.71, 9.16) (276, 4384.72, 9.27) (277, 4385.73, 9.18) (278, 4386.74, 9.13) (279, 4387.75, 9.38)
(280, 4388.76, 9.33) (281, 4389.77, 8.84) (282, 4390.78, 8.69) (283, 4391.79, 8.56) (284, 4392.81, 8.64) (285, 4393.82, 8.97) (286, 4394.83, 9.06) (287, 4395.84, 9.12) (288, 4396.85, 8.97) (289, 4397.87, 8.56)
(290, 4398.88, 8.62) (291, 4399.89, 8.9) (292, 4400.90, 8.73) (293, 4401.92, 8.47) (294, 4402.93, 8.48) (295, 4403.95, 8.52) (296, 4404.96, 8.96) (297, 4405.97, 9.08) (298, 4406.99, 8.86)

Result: 2.3 A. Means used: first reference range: 8.26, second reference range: 10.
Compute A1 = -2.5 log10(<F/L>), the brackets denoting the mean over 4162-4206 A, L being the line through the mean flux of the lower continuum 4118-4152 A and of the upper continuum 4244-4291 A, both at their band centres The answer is 0.109 mag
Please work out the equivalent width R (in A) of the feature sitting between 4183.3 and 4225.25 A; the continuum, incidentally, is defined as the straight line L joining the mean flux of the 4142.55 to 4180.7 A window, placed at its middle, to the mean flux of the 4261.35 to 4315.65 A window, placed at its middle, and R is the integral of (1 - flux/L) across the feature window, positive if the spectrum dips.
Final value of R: 2.4 A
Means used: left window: 8.7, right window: 8.76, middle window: 8.22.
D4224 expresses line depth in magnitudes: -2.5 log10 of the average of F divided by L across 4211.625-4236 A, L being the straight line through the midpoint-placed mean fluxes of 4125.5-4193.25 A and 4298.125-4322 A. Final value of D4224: 0.11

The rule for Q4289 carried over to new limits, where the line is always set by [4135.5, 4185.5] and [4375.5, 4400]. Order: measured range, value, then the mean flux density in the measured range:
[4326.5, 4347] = -2.3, 9.97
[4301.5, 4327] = -1.4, 9.44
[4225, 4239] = 1.3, 8.03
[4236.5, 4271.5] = 0.9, 8.63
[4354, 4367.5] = -2.2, 10.5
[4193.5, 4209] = 1.2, 8.09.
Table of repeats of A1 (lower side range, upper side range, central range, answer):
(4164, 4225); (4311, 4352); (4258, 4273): 0.03 mag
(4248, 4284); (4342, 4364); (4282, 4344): 0.02 mag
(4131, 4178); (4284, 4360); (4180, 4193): 0.09 mag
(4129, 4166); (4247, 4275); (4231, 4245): 0.06 mag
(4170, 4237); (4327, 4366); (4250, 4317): 0.06 mag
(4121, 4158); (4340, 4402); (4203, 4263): 0.15 mag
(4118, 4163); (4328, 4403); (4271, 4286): 0.11 mag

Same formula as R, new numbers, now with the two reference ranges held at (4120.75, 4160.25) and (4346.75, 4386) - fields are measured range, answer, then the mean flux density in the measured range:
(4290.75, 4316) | 2.1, 8.89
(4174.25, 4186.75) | 1.7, 8.12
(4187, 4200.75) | 1.6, 8.32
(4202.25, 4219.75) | 2.4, 8.16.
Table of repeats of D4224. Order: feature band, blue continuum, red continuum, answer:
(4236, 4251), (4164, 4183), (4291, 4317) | 0.04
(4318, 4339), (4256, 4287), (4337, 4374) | -0.02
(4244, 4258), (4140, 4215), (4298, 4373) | 0.08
